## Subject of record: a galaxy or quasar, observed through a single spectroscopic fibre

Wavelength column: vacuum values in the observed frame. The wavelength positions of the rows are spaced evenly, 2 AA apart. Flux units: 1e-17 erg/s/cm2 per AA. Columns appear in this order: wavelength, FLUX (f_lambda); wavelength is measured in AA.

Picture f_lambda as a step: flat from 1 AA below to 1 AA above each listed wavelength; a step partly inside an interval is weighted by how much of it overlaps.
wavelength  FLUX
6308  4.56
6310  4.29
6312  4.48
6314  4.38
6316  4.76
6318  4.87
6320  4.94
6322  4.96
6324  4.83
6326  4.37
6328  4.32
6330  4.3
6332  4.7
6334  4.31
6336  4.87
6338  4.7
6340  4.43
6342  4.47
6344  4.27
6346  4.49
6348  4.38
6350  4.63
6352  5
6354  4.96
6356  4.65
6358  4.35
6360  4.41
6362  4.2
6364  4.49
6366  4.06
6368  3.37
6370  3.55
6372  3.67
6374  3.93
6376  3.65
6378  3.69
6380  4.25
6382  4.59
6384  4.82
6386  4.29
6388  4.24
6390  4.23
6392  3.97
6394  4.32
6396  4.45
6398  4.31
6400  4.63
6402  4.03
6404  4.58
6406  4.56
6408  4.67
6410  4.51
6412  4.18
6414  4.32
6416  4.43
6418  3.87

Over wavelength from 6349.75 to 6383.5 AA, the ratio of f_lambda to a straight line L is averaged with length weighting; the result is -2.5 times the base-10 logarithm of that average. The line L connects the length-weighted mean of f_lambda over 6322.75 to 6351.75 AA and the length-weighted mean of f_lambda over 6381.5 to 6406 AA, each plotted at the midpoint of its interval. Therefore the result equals 0.06 mag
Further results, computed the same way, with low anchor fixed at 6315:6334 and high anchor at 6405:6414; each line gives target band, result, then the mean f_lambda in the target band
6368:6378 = 0.23 mag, 3.67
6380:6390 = 0.02 mag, 4.44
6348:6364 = 0.00 mag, 4.58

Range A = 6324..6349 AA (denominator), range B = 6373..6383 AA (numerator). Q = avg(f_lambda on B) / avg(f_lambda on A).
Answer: 0.90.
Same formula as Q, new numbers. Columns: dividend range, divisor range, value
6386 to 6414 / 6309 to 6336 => 0.95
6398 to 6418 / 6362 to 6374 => 1.14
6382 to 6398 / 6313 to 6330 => 0.93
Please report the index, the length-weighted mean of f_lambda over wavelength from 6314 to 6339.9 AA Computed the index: 4.64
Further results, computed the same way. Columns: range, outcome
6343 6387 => 4.26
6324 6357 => 4.56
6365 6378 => 3.7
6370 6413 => 4.25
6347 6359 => 4.66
